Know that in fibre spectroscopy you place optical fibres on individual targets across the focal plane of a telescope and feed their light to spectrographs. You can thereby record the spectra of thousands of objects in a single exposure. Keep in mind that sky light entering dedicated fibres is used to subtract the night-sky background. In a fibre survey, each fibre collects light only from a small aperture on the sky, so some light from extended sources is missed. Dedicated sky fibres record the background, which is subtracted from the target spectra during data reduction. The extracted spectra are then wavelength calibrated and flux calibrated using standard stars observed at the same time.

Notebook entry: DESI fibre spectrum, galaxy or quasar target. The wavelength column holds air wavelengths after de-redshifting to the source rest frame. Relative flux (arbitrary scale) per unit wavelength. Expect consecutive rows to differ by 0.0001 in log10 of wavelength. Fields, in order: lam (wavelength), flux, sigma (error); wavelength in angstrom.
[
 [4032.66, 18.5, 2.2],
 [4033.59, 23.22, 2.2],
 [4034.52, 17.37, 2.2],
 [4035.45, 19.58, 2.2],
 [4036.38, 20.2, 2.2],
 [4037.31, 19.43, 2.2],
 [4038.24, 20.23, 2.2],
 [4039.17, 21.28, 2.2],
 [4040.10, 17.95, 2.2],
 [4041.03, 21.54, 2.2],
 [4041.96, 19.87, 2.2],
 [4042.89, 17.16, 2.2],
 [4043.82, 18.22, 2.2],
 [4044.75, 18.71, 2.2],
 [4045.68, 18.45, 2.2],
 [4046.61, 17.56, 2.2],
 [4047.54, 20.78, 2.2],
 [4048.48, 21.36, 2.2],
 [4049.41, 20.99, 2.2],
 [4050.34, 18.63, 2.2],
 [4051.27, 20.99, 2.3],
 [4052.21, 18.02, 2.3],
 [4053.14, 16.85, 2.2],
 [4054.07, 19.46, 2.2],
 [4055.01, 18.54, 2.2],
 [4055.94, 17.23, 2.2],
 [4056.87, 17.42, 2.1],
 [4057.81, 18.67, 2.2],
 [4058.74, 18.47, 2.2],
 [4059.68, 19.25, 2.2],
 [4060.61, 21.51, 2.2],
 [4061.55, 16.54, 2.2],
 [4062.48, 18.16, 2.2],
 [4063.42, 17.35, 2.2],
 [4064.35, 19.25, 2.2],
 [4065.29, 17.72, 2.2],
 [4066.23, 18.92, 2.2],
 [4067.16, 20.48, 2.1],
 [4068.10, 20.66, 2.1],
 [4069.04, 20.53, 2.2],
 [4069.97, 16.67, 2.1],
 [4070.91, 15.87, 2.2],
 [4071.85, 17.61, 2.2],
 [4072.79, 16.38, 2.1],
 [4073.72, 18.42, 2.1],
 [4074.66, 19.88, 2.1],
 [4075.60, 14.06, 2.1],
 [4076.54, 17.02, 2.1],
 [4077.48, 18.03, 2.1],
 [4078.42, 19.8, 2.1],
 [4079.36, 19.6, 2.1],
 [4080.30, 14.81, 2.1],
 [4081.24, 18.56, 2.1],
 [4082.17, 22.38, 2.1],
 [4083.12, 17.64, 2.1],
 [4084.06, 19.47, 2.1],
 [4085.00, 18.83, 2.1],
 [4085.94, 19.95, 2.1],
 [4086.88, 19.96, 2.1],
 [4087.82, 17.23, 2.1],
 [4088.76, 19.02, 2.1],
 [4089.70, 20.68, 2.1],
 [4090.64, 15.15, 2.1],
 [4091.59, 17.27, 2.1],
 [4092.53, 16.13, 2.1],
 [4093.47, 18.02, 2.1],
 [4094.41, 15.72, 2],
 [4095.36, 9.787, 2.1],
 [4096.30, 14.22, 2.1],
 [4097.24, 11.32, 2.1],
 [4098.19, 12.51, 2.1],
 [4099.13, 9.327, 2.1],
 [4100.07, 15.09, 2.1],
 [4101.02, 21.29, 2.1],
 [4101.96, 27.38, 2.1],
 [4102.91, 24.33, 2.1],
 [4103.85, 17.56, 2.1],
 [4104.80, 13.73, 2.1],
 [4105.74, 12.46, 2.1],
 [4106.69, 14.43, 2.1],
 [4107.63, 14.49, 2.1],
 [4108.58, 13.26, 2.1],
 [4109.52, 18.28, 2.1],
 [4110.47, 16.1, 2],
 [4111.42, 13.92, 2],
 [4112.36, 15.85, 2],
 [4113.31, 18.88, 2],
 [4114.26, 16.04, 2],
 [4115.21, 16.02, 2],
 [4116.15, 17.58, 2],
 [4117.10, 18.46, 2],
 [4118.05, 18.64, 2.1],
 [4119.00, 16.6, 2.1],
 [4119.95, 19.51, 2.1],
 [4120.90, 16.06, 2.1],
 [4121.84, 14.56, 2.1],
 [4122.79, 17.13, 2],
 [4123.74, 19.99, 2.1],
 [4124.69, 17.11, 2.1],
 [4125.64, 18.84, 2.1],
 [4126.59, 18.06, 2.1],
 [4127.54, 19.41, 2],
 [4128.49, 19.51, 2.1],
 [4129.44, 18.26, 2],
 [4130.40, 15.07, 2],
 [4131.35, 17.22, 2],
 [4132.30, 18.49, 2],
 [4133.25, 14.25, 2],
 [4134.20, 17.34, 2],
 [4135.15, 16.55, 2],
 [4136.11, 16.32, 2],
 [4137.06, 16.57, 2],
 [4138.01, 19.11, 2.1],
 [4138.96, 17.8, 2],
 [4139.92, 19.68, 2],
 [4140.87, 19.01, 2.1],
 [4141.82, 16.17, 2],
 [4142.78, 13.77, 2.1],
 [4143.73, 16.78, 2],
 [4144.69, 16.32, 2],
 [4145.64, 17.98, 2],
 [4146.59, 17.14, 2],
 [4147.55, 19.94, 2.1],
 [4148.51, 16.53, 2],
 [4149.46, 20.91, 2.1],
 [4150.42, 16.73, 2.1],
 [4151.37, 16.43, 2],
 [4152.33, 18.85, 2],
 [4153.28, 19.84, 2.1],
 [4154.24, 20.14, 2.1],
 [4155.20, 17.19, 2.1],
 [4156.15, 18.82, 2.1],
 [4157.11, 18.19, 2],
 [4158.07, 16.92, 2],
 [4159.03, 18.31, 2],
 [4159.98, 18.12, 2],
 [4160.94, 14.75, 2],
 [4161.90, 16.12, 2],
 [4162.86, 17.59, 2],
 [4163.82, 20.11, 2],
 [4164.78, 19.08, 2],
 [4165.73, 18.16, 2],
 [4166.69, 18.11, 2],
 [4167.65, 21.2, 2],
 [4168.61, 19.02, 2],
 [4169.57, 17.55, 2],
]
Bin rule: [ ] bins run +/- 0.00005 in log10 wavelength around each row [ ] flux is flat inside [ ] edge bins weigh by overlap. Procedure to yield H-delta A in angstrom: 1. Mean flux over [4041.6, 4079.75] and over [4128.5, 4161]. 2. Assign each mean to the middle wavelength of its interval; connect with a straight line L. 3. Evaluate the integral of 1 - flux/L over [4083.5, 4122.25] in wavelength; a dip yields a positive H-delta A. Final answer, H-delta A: 2.9 angstrom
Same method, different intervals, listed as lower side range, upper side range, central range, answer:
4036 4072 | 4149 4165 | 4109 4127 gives 1.2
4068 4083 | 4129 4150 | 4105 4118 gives 1.3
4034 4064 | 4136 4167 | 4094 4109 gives 2.4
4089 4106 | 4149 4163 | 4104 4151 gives 0.4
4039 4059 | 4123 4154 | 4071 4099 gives 2.1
